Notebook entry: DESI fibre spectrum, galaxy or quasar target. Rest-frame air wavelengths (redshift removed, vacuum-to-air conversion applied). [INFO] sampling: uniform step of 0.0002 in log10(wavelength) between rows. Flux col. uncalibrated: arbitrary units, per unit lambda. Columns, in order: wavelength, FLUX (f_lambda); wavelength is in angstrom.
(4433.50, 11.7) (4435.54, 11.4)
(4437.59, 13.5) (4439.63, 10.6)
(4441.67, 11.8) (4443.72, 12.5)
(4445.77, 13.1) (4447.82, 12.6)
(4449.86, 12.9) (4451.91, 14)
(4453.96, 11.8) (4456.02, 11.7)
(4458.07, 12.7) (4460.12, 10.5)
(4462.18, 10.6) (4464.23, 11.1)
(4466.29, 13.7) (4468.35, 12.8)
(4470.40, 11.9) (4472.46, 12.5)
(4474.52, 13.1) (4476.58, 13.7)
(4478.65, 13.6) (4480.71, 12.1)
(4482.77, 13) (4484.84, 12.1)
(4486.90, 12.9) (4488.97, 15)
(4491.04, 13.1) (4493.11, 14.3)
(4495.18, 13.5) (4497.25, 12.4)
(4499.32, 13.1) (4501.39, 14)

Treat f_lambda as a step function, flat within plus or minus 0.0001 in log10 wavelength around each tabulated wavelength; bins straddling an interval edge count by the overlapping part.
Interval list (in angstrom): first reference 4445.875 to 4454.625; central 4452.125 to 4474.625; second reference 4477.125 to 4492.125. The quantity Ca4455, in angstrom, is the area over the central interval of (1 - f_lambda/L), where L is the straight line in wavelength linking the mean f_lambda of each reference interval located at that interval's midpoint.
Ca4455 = 1.6 angstrom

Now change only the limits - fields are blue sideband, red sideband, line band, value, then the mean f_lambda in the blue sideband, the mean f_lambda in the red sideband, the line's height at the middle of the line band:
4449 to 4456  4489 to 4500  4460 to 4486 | 1.28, 12.7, 13.4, 13.1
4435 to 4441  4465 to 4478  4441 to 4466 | 0.38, 11.9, 12.9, 12.4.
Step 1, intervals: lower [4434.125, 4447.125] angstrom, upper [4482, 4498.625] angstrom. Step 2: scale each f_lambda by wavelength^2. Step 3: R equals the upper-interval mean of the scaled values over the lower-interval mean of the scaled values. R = 1.1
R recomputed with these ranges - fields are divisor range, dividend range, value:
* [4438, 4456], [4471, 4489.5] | 1.07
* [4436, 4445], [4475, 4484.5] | 1.10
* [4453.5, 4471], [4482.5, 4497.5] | 1.14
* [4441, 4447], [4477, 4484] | 1.05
